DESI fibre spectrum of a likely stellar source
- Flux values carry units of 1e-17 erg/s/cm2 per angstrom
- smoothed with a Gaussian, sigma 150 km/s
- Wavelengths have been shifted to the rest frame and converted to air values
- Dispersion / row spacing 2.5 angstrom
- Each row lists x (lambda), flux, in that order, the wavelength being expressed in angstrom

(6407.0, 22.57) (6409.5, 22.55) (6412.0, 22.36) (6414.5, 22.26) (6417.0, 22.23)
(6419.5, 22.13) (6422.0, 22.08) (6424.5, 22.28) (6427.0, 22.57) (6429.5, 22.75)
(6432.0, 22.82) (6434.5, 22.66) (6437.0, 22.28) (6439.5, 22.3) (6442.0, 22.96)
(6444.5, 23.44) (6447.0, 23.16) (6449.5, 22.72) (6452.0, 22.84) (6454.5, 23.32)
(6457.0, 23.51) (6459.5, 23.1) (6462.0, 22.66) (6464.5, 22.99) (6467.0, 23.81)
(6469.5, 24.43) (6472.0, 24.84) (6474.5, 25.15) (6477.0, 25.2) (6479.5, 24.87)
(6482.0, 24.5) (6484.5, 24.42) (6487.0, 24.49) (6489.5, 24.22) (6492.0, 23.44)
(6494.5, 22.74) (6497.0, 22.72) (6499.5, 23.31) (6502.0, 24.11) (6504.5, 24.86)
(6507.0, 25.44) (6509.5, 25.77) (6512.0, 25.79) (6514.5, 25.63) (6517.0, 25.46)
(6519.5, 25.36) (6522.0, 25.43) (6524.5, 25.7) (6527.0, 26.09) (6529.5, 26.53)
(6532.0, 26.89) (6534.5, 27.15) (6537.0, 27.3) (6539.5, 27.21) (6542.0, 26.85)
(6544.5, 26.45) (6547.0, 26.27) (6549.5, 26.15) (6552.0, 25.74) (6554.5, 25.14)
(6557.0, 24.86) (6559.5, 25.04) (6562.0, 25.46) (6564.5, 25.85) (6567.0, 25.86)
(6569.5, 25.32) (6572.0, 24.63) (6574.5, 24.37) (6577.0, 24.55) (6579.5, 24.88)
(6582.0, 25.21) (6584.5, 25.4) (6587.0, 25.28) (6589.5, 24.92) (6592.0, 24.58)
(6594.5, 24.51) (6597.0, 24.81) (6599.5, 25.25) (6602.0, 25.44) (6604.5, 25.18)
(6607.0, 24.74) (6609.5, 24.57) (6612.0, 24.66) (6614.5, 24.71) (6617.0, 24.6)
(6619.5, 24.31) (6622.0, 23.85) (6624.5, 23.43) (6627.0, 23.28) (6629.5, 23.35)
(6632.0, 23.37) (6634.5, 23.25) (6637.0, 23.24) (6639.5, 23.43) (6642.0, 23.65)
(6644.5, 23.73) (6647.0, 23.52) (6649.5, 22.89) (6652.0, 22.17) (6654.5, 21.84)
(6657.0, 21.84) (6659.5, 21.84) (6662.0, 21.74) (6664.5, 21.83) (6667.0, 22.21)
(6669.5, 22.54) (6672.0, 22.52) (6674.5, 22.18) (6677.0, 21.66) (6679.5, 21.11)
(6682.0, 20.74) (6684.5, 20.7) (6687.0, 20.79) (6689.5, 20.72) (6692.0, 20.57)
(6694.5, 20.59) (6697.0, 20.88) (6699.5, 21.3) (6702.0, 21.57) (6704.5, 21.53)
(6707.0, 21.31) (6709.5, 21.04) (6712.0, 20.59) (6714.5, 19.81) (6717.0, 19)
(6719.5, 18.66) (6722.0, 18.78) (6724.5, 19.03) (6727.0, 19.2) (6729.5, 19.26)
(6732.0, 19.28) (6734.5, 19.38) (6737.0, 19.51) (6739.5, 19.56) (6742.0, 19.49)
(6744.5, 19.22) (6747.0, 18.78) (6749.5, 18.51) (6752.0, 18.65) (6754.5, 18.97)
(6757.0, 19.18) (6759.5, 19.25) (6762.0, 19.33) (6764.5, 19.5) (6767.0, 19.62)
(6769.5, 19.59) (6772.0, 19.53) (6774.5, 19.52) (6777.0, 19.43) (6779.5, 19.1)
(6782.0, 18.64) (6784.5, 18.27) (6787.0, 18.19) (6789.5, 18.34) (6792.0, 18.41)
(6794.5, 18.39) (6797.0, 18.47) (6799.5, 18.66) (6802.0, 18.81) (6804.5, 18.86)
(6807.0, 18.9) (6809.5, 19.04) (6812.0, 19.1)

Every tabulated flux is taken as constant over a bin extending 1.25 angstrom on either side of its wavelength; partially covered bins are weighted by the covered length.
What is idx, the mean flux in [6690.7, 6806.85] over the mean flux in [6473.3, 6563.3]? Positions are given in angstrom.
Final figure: 0.77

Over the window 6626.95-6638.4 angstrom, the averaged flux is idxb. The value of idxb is 23.3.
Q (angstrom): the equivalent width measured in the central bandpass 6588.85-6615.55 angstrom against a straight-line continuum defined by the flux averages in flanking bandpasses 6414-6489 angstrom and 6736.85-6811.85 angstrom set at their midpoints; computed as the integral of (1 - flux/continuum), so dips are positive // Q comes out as -4.5 angstrom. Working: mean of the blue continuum 23.3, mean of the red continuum 19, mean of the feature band 24.9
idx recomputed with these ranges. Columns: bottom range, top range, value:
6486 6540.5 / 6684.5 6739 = 0.80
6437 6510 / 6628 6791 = 0.87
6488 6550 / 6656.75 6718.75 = 0.83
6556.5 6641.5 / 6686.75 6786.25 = 0.80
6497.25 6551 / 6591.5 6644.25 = 0.94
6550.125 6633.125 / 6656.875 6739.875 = 0.83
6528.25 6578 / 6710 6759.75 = 0.74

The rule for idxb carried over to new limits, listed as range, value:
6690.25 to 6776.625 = 19.7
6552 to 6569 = 25.4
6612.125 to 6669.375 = 23.1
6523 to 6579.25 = 25.9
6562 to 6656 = 24.3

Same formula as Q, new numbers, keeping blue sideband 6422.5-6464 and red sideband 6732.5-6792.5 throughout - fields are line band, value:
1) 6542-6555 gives -2.7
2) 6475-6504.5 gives -2.4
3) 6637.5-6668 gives -3.3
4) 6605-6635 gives -4.8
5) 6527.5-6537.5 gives -2.3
